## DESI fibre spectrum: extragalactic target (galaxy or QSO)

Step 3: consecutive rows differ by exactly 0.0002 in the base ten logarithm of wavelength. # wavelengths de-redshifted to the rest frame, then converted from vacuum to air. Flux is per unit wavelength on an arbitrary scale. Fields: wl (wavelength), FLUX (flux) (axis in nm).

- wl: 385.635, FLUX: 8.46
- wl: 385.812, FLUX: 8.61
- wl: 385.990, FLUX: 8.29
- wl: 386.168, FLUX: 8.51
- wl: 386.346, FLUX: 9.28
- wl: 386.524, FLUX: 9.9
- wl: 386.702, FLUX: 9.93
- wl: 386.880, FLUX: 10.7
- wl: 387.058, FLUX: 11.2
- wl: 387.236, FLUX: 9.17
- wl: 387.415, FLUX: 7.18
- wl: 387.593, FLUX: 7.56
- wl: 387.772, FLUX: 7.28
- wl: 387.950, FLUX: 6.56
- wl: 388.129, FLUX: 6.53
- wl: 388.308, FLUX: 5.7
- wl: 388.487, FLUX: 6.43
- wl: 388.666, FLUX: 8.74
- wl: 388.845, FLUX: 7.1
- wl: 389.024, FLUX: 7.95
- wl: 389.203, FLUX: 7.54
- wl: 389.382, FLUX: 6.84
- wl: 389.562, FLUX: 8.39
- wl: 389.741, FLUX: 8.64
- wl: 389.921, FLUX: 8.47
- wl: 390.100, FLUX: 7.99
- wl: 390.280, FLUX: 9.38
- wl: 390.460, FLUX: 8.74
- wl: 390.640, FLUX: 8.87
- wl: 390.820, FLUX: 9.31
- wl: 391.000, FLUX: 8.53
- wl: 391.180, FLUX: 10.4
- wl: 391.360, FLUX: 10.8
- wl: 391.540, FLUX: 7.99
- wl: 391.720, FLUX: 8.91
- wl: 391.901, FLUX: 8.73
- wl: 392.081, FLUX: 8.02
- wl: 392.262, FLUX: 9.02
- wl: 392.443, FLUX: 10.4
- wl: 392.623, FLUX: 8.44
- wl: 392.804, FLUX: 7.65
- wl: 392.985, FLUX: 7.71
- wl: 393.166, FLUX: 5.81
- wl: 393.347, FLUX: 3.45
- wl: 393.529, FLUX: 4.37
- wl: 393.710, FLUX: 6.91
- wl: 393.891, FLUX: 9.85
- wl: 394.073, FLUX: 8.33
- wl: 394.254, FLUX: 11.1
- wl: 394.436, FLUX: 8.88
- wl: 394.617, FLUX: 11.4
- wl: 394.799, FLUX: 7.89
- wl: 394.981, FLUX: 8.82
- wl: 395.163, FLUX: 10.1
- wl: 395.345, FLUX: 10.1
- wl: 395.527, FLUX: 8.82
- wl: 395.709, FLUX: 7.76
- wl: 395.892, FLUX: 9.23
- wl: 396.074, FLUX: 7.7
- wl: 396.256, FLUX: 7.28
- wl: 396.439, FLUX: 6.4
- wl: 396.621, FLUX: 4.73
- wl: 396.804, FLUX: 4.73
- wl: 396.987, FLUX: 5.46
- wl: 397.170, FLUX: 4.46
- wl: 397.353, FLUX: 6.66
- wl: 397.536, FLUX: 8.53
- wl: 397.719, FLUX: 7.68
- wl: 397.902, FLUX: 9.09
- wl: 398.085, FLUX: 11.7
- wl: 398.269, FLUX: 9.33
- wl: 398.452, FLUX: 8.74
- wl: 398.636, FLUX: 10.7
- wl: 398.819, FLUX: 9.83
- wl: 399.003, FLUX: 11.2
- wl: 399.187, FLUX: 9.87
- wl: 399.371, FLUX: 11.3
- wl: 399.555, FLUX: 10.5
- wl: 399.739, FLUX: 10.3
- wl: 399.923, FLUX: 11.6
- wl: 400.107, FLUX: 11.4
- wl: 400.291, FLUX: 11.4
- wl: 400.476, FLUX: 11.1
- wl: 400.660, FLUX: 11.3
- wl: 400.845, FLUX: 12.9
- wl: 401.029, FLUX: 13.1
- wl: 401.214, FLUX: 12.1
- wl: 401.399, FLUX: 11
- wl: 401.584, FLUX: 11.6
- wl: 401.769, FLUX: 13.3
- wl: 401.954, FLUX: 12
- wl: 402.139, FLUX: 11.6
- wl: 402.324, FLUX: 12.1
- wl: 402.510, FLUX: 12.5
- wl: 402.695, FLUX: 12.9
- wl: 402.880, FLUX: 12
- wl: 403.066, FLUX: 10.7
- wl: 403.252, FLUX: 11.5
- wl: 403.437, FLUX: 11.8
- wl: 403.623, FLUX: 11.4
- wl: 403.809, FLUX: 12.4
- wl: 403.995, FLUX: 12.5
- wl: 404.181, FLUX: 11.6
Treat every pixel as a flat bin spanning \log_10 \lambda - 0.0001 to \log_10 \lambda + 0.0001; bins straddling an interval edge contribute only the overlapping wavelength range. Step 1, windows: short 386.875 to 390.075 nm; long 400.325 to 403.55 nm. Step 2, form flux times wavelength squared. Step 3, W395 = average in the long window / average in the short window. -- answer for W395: 1.64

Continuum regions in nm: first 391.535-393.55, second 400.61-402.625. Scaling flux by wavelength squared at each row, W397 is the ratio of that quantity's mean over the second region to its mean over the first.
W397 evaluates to 1.67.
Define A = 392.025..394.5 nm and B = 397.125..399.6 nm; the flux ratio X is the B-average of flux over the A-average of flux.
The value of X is 1.19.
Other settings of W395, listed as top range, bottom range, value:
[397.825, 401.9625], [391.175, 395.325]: 1.36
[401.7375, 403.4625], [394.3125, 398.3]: 1.54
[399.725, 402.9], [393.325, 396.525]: 1.48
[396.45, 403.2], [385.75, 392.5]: 1.27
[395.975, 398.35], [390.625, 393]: 0.83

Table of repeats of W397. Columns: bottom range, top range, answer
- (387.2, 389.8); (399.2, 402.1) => 1.67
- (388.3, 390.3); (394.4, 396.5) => 1.15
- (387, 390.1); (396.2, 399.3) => 1.10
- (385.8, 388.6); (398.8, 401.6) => 1.46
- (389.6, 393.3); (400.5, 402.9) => 1.49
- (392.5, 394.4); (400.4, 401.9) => 1.68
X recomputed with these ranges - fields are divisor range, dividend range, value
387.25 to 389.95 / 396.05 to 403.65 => 1.37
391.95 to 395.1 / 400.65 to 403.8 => 1.47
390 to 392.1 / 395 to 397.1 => 0.83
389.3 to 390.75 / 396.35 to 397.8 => 0.72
